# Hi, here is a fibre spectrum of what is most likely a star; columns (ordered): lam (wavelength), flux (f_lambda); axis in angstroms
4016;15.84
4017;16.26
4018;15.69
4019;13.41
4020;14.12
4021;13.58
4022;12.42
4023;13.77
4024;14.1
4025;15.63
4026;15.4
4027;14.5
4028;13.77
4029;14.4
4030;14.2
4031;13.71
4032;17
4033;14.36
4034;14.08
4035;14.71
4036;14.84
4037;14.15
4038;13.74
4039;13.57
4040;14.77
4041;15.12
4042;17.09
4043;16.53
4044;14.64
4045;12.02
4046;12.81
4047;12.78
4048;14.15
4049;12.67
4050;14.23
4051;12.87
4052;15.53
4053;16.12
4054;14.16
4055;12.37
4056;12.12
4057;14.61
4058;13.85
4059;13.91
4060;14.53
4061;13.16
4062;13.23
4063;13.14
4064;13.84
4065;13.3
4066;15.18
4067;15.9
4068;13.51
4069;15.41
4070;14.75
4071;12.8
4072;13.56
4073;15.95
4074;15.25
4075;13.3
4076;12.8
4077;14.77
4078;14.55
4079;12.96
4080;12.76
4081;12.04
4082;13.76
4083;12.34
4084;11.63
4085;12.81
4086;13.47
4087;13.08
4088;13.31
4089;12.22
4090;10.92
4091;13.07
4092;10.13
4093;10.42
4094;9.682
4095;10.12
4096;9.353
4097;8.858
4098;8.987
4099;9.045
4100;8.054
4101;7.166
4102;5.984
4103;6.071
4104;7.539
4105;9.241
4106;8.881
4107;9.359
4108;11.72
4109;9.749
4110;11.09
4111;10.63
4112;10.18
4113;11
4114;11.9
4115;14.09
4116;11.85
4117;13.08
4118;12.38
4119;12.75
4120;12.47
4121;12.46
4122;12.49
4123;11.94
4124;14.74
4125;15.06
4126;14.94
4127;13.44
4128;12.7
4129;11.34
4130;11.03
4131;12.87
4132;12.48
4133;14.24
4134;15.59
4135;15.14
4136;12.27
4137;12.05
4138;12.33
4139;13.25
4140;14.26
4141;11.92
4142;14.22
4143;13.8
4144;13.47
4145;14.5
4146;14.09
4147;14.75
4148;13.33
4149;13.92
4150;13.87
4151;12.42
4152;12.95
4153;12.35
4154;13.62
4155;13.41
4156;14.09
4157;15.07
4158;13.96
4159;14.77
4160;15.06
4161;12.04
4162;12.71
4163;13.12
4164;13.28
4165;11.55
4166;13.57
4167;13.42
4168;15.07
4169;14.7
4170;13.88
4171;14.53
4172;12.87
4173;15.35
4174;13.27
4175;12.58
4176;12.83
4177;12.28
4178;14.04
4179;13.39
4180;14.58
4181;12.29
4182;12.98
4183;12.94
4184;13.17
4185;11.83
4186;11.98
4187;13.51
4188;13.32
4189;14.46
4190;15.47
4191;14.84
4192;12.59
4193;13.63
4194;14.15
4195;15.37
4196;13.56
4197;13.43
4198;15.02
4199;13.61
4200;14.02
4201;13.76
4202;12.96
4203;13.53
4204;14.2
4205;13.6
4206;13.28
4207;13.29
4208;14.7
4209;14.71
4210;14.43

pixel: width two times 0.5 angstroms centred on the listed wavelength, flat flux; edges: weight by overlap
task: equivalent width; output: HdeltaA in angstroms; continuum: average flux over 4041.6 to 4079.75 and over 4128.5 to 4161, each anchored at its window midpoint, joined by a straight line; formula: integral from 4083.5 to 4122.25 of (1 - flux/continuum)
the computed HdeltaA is 8.7 angstroms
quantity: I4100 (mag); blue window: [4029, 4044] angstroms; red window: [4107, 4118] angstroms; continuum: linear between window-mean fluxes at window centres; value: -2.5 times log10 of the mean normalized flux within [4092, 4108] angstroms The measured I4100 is 0.35 mag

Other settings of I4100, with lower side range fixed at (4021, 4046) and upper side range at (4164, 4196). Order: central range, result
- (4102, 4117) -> 0.344 mag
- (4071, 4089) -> 0.063 mag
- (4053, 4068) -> 0.033 mag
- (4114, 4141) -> 0.065 mag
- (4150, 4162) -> 0.010 mag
